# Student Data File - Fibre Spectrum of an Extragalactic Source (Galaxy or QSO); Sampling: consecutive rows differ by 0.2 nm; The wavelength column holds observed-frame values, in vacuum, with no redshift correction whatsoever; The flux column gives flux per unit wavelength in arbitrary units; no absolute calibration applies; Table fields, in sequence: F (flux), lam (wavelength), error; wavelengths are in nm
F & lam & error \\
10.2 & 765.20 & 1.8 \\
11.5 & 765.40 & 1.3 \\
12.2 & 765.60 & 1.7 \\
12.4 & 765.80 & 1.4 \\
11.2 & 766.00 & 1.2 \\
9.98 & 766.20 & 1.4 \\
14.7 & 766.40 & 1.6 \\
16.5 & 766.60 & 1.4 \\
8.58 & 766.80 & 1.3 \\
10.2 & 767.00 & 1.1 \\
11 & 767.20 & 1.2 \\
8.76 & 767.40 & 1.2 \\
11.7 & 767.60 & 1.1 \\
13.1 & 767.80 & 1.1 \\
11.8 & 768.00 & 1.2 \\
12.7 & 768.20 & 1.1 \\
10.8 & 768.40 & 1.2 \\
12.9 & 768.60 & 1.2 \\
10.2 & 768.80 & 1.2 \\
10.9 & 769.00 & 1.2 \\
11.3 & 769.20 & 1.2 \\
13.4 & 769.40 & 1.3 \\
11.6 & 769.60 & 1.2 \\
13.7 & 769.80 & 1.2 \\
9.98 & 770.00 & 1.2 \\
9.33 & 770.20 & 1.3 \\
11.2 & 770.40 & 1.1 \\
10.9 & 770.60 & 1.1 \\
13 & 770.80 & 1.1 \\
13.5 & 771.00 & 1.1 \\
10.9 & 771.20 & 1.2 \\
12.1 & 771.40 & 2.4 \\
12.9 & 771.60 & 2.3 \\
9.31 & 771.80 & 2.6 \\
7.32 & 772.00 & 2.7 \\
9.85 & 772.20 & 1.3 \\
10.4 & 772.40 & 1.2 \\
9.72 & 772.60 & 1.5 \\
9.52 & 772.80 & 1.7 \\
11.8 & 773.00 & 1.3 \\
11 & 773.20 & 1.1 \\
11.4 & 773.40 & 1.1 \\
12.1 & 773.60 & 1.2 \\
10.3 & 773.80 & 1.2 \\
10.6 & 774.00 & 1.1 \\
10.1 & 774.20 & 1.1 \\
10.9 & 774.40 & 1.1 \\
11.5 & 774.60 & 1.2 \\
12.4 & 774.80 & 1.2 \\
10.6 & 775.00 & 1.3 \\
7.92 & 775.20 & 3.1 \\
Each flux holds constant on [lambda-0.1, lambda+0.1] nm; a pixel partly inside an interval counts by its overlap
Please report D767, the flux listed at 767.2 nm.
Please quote 11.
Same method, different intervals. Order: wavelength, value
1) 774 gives 10.6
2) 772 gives 7.32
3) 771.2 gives 10.9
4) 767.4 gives 8.76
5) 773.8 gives 10.3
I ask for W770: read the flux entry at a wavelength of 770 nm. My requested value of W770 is 9.98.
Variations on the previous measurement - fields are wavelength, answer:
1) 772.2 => 9.85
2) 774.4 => 10.9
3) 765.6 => 12.2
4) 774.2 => 10.1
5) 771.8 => 9.31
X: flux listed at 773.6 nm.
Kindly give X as 12.1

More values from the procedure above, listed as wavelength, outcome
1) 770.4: 11.2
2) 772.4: 10.4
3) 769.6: 11.6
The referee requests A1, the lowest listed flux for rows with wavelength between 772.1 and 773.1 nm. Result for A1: 9.52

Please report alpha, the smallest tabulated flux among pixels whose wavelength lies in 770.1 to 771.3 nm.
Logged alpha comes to 9.33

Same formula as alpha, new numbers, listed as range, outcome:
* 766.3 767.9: 8.58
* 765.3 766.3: 9.98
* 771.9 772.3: 7.32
